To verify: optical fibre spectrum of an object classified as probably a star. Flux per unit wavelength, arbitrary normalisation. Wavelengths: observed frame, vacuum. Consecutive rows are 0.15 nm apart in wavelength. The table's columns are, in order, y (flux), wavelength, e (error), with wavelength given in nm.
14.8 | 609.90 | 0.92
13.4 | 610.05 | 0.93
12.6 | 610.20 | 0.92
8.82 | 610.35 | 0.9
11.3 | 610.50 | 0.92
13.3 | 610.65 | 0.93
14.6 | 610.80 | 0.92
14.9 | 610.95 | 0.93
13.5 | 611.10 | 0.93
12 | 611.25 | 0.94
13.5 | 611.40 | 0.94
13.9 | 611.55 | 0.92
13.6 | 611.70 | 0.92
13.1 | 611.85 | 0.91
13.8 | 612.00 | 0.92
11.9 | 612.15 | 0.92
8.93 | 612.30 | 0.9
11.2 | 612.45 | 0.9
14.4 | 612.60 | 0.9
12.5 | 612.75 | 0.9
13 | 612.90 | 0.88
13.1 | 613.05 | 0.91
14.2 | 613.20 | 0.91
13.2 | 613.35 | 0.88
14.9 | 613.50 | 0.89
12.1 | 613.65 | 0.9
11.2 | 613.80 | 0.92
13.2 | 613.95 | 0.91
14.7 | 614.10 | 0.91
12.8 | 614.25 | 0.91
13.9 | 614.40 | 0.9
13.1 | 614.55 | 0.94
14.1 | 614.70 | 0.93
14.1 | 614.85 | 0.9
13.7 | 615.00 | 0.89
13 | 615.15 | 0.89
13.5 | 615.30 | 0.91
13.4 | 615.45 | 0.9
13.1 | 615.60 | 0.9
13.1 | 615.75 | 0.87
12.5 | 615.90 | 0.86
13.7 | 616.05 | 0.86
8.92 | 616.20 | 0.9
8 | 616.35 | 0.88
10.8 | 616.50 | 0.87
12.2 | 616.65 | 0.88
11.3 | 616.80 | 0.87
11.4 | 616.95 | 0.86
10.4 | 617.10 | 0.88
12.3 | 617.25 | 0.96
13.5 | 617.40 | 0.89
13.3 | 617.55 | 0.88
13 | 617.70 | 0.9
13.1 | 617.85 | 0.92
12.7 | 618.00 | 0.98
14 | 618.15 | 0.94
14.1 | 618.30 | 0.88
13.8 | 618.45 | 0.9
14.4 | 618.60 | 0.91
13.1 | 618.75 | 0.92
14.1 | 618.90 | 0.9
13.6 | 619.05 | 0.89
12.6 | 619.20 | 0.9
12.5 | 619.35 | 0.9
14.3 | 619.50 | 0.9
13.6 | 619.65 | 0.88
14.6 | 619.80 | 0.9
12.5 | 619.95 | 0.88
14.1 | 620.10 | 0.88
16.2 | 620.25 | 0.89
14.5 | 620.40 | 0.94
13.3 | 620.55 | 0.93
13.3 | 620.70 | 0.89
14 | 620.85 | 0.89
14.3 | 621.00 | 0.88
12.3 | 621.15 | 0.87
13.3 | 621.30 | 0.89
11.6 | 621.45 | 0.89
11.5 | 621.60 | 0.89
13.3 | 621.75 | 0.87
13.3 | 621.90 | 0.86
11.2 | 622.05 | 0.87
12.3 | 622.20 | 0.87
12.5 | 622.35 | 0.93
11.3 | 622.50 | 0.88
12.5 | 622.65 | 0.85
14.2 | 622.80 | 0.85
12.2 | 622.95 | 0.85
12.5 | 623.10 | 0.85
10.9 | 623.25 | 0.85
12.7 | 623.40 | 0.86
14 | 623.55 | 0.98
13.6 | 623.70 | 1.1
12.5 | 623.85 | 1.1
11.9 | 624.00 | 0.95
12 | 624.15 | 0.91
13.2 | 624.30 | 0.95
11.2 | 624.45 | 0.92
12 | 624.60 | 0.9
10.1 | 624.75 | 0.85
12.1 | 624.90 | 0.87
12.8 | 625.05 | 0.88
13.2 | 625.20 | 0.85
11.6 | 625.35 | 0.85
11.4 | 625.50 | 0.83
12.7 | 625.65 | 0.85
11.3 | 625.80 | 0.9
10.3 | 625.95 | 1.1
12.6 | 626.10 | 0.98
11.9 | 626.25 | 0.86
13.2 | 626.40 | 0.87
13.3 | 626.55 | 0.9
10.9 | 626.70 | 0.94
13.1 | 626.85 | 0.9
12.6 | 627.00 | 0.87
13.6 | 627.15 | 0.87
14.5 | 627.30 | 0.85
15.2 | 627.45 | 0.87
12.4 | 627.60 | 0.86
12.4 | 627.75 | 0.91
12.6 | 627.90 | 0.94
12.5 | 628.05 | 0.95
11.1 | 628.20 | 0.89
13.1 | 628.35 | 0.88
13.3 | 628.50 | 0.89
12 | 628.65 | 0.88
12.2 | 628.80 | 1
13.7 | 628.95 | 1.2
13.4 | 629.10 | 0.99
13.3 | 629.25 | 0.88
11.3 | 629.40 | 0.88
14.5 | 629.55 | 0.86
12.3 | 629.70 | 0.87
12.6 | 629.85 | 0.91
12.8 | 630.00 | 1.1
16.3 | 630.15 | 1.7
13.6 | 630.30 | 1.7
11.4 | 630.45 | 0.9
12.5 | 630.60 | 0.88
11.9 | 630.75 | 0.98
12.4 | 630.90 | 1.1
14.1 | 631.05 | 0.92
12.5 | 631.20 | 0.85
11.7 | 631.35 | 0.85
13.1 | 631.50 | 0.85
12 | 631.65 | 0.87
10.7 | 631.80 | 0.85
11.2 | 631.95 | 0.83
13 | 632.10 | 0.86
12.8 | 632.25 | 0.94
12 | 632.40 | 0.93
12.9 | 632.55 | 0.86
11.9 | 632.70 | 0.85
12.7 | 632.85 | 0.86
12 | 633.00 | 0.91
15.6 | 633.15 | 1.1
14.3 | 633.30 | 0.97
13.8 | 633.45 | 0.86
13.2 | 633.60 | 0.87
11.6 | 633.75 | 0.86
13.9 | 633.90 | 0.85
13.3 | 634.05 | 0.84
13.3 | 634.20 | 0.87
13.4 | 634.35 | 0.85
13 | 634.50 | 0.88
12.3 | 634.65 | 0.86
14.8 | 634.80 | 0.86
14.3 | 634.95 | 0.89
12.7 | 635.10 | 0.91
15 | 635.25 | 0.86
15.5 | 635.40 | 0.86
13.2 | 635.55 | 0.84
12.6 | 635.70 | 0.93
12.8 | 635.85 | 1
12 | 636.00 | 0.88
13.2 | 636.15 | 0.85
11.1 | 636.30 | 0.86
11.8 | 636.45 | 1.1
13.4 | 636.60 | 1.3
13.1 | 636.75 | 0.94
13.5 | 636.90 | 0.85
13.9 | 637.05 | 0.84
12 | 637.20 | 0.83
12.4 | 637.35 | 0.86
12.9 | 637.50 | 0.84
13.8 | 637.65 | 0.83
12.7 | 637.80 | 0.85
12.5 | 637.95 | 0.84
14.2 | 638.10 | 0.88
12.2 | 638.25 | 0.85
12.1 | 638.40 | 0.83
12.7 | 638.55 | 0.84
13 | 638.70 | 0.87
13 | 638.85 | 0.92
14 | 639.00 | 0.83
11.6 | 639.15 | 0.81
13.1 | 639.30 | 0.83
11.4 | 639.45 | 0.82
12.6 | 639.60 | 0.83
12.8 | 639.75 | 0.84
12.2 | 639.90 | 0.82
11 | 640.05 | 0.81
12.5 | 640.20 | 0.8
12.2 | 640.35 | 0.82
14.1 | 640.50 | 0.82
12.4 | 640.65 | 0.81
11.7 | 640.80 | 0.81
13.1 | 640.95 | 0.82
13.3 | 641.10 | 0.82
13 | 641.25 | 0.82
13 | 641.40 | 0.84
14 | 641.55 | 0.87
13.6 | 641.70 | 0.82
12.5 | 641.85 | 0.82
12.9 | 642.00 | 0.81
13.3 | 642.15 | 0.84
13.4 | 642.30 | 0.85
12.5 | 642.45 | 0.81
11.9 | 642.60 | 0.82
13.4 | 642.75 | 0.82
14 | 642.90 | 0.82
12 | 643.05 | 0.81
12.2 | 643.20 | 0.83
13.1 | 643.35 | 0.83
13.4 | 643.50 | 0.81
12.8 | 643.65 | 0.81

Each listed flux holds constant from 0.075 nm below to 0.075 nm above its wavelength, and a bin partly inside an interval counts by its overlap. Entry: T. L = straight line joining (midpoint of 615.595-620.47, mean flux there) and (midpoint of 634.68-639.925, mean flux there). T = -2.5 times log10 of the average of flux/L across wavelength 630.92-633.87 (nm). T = 0.02 mag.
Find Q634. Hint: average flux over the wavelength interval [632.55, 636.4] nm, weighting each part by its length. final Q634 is 13.2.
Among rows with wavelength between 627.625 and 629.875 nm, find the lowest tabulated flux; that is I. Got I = 11.1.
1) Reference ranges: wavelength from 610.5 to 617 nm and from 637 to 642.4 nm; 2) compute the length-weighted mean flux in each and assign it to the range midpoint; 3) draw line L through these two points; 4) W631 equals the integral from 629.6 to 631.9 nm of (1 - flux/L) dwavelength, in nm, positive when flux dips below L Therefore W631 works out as 0.03 nm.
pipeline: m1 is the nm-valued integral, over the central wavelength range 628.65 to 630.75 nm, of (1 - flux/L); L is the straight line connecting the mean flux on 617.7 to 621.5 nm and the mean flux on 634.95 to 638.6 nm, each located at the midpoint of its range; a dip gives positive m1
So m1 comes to 0.04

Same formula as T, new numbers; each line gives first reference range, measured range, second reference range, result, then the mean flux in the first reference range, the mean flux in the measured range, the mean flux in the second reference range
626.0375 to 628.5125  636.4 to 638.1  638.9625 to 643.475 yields -0.02 mag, 12.8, 13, 12.8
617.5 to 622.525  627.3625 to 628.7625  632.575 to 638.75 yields 0.04 mag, 13.3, 12.7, 13.1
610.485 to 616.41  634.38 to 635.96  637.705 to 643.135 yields -0.06 mag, 13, 13.6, 12.8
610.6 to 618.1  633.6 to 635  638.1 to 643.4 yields -0.04 mag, 12.8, 13.3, 12.8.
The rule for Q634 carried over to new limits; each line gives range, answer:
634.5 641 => 12.9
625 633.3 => 12.7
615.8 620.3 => 12.8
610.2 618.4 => 12.7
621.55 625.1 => 12.3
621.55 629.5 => 12.5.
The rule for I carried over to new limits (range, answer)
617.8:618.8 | 12.7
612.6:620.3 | 8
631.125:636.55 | 10.7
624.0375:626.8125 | 10.1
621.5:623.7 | 10.9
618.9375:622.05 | 11.2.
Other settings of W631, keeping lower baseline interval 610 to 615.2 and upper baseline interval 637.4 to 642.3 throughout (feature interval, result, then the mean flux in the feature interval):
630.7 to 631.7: 0.02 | 12.6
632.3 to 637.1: -0.13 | 13.2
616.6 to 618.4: 0.05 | 12.6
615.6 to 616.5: 0.11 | 11.4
